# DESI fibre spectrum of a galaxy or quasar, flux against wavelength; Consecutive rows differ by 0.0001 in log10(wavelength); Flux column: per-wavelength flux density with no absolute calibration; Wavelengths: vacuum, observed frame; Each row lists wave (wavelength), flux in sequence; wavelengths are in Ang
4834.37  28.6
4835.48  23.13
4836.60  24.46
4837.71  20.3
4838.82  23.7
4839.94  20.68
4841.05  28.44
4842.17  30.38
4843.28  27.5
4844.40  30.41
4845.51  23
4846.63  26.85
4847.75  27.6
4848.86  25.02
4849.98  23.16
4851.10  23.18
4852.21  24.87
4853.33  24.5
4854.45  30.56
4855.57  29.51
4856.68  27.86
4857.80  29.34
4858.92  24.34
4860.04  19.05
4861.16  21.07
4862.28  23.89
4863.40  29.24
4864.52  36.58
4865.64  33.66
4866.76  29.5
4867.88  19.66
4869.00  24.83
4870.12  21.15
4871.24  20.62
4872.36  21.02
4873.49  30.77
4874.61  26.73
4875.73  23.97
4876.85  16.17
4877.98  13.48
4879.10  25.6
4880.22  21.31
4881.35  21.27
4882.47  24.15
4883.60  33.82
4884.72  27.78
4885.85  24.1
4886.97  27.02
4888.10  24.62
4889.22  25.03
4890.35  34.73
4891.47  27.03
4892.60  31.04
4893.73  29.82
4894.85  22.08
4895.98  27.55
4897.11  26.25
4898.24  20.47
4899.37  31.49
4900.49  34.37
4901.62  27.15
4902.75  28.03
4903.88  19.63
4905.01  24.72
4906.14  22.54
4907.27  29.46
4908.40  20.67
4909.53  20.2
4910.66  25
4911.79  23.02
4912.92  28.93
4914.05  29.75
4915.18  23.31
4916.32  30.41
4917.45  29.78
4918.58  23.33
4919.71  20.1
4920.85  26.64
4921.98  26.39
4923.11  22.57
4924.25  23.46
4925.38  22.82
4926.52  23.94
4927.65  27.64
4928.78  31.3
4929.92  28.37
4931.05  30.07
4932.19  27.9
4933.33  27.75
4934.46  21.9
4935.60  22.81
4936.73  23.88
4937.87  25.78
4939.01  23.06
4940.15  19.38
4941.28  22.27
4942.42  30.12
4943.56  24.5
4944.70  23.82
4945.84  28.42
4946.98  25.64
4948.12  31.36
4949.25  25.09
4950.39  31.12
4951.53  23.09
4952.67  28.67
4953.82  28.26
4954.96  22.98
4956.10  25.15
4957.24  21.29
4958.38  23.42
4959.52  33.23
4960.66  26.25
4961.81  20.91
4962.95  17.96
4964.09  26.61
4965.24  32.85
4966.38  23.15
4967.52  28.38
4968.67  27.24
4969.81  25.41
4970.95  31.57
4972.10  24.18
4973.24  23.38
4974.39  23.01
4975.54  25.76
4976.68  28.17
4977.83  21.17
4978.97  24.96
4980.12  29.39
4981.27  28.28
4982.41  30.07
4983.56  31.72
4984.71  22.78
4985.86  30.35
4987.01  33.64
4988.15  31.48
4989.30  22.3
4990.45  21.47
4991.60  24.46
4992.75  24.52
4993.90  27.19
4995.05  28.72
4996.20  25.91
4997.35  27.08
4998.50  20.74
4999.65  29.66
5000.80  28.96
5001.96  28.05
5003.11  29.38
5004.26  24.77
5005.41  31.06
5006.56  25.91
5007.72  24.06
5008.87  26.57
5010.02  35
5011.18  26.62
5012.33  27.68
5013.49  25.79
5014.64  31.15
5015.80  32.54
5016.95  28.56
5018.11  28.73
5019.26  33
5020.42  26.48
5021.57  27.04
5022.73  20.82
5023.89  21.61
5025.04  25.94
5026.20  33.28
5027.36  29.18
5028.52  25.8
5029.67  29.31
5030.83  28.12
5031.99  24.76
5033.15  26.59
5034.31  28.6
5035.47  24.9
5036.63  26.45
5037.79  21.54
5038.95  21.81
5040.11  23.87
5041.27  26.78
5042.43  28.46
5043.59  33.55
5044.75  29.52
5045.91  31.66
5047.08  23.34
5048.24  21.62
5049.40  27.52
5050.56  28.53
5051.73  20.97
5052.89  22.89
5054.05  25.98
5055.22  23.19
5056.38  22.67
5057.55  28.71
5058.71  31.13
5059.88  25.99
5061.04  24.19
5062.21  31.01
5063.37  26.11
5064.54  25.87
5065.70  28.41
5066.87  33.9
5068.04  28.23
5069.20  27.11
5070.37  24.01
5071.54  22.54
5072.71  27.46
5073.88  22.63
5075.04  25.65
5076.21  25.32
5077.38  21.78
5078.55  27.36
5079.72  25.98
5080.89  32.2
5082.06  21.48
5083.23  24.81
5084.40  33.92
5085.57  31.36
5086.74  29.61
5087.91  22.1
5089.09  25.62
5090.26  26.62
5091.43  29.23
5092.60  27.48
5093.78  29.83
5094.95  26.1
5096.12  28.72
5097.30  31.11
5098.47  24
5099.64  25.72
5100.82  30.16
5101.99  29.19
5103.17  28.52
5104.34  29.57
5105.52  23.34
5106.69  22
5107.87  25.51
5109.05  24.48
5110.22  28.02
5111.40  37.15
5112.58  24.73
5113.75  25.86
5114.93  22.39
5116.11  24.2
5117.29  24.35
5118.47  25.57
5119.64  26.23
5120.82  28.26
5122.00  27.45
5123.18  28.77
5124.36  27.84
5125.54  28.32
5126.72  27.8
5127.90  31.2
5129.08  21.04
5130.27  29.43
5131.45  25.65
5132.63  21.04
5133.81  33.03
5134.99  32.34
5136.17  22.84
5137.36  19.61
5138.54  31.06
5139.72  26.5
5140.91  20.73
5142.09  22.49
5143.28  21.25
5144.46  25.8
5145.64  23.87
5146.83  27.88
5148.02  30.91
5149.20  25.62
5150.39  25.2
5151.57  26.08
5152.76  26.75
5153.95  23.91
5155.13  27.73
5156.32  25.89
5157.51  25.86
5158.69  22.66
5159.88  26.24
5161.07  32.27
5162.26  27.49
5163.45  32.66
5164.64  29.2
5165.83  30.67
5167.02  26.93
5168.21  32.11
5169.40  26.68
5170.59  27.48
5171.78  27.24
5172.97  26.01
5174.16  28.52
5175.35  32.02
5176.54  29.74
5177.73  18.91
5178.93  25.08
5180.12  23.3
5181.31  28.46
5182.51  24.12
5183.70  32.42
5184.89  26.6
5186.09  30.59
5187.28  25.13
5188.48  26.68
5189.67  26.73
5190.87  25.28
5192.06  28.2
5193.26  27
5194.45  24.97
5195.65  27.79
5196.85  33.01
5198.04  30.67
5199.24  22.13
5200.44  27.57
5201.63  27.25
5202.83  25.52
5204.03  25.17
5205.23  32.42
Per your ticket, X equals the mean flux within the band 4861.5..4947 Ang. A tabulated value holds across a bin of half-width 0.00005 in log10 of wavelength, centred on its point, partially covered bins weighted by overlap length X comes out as 25.6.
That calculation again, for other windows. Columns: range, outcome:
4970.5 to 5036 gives 27.2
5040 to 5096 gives 26.8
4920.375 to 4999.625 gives 26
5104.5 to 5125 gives 26.3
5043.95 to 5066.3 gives 26.4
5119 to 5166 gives 26.7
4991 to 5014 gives 27.1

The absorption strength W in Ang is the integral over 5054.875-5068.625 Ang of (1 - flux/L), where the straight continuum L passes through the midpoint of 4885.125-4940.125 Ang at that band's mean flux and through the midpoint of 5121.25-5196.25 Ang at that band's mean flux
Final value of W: -0.5 Ang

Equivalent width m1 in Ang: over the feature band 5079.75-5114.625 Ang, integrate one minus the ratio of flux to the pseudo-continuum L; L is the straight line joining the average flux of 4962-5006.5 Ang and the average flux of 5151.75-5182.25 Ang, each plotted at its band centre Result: -0.5 Ang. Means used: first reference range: 26.7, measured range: 27.5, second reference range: 27.3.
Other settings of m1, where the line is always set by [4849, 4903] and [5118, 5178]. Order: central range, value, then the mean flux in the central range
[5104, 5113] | 0.0 Ang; 26.8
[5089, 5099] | -0.4 Ang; 27.8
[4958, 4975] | 0.2 Ang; 25.9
